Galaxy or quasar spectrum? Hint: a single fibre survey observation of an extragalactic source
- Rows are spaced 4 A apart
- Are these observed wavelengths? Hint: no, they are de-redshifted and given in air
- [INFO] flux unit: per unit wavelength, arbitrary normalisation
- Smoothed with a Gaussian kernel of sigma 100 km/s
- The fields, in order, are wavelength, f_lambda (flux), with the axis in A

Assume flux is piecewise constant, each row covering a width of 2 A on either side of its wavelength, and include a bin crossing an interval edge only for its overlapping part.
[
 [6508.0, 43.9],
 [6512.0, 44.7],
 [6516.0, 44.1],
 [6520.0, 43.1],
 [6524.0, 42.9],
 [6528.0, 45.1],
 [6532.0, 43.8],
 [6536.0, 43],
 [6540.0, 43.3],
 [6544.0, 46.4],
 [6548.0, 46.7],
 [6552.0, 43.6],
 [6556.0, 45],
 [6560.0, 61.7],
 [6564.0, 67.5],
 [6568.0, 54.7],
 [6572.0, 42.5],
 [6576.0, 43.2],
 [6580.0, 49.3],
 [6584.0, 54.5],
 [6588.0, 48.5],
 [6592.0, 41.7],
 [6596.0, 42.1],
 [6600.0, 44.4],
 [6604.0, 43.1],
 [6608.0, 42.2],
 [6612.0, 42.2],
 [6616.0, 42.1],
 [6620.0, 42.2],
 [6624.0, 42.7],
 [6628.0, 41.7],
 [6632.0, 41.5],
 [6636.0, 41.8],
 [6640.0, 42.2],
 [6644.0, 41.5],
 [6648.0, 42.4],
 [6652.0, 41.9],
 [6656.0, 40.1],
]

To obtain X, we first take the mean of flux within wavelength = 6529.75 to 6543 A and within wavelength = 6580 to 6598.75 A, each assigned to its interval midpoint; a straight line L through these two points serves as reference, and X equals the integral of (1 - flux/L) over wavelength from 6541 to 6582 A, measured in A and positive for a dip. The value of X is -4.3 A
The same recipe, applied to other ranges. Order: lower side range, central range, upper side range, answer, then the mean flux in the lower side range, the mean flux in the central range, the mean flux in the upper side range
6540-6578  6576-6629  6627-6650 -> 1.3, 49.8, 44.4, 41.9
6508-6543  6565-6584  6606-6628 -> -2.8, 43.8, 49.2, 42.2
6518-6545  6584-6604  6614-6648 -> -1.1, 43.9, 45.1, 42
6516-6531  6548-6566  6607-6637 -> -4.3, 43.8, 53.6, 42.1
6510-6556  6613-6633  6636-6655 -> 0.1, 44.3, 42.1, 41.9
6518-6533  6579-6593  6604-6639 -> -2.0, 43.7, 48.9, 42.1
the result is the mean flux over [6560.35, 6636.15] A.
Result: 46.1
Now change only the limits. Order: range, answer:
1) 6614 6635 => 42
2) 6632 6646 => 41.8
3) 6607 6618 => 42.2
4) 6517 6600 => 47.3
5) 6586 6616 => 43.4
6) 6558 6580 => 53.5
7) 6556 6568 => 59.7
